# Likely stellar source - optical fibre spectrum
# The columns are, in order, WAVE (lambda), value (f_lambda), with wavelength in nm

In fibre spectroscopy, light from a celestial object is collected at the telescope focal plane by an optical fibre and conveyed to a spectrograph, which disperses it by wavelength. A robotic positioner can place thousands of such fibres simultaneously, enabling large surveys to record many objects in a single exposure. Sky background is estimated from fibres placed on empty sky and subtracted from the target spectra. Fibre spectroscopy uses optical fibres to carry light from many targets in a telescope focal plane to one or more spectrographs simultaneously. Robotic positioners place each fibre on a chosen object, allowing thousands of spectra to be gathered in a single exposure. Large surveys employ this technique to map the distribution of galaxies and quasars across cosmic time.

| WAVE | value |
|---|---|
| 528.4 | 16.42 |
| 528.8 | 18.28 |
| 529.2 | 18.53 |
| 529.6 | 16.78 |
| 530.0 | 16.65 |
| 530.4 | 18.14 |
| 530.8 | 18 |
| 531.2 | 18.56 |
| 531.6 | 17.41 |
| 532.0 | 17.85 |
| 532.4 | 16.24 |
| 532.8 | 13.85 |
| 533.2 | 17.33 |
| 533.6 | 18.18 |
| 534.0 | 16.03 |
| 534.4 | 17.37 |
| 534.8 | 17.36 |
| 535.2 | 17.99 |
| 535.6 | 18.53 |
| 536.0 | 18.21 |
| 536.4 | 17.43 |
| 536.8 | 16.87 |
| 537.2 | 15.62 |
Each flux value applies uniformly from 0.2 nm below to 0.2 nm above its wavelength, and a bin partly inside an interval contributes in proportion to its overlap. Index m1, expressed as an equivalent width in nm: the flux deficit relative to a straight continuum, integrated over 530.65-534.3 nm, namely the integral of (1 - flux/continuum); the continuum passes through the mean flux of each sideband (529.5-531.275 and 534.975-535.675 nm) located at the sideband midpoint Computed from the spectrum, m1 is 0.16 nm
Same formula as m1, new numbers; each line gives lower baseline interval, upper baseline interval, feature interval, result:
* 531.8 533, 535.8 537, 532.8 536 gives -0.12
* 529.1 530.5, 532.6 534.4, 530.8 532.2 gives -0.08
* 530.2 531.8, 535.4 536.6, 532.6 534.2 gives 0.15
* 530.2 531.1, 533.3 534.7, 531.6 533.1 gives 0.12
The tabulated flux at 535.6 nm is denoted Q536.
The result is 18.53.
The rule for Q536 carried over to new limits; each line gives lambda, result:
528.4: 16.42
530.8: 18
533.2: 17.33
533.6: 18.18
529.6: 16.78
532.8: 13.85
